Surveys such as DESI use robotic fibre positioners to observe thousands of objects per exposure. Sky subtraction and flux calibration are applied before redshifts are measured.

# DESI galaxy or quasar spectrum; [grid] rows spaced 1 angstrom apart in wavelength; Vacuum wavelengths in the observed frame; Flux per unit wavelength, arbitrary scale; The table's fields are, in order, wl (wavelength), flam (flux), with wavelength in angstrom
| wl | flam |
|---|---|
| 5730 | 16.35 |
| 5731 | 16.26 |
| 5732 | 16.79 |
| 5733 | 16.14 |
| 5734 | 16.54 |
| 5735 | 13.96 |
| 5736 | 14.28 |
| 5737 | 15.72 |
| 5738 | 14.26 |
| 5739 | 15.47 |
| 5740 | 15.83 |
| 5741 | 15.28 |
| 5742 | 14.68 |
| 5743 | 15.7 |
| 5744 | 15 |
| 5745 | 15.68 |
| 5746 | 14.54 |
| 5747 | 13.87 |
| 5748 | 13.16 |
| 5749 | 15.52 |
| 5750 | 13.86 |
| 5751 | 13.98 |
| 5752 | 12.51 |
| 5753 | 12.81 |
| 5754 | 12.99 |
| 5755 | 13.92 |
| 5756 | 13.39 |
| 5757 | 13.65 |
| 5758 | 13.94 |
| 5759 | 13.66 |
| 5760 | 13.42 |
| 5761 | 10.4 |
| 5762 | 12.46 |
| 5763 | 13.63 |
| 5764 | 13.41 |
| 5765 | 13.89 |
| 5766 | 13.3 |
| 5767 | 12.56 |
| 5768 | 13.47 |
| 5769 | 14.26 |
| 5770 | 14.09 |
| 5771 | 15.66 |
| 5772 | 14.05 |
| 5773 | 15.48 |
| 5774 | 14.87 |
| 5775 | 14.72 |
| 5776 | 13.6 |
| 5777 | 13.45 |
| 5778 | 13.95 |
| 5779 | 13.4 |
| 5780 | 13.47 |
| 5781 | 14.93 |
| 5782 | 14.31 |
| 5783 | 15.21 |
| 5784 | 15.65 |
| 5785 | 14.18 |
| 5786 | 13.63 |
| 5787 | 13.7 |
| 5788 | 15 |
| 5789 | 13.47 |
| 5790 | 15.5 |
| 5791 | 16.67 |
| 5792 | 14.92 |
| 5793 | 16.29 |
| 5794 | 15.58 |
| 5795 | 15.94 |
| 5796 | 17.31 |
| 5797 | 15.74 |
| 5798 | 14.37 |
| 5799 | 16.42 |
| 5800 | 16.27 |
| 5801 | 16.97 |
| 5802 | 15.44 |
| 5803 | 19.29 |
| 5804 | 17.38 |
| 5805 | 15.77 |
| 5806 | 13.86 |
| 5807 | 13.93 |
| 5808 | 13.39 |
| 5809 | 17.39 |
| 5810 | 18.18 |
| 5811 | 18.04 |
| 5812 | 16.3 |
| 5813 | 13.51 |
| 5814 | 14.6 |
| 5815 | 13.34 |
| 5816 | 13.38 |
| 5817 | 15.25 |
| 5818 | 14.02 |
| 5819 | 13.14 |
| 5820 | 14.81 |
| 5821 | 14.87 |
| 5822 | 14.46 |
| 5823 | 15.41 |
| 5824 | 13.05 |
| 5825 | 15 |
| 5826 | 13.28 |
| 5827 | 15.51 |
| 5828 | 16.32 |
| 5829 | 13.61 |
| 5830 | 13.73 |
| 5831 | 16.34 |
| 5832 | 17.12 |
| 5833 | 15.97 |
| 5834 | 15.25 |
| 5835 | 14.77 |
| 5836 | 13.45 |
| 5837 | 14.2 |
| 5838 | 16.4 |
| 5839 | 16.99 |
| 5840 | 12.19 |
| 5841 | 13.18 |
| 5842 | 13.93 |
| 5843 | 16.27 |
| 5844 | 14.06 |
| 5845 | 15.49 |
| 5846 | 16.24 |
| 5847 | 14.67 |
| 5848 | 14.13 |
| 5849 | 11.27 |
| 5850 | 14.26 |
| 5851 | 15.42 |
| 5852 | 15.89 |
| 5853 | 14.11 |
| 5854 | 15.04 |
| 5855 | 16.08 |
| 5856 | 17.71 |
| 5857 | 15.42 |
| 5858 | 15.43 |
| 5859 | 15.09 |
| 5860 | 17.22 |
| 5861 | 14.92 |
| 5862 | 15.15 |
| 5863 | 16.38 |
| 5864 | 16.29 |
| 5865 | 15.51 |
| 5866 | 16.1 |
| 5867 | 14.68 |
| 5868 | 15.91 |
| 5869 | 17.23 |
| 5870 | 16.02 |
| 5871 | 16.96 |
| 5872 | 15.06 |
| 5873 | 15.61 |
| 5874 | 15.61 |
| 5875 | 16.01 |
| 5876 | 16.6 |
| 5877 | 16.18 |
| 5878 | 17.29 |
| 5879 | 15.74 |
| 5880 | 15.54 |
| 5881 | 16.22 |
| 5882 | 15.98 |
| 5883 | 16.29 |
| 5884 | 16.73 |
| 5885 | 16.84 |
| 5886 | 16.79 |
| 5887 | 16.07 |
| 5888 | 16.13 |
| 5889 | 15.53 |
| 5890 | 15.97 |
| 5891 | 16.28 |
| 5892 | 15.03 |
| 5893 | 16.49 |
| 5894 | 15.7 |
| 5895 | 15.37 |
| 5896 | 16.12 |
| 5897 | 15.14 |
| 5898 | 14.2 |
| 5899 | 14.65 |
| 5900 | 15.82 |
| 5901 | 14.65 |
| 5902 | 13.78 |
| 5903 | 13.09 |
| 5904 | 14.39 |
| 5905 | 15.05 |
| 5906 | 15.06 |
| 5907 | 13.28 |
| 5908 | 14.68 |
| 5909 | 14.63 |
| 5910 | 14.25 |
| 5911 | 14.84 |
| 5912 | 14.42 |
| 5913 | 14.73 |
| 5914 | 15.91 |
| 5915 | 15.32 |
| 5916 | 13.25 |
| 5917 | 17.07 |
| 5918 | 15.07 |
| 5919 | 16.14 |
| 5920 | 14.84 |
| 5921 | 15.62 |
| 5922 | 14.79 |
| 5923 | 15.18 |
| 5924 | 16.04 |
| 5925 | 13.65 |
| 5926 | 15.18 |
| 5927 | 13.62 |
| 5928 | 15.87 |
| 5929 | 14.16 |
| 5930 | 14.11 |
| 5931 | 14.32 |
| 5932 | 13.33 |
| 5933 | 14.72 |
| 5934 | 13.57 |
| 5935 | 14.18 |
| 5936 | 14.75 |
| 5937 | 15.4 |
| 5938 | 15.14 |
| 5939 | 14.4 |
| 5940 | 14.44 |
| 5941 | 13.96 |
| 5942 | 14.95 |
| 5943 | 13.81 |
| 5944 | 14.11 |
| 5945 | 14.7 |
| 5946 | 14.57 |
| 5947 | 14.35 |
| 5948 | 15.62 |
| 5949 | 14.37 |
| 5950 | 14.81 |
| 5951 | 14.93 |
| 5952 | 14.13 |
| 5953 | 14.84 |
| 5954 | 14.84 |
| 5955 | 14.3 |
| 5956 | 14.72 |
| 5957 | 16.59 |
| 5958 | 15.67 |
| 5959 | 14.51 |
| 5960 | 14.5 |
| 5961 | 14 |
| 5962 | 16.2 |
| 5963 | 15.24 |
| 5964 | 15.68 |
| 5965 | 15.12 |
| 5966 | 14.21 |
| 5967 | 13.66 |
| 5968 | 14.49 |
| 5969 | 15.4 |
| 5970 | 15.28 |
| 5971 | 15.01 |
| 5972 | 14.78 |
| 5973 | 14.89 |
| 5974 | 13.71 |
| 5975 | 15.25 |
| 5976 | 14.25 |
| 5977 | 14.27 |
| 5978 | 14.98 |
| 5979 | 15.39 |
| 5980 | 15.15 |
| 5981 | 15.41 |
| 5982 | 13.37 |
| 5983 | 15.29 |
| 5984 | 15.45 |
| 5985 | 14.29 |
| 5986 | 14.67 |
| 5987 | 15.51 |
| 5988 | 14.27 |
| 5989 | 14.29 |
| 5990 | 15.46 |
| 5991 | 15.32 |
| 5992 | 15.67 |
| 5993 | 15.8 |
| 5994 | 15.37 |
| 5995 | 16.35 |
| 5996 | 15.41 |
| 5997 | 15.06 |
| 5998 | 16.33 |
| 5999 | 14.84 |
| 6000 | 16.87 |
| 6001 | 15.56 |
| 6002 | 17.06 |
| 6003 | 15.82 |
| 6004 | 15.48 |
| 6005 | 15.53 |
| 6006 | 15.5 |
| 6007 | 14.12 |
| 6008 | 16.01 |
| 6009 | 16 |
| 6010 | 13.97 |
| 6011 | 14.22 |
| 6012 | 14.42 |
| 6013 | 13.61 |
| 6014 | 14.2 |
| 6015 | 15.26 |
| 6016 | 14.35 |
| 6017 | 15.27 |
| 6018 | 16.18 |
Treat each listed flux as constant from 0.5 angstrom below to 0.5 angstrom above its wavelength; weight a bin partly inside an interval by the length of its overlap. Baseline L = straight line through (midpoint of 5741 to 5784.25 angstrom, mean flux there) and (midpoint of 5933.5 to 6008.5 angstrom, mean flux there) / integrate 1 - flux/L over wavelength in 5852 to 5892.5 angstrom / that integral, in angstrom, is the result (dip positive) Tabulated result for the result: -4.1 angstrom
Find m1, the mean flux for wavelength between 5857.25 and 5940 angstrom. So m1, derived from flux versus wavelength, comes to 15.3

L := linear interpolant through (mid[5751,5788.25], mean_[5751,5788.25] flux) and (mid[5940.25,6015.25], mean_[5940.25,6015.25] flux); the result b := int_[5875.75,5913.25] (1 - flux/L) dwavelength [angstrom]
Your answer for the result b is -2.34 angstrom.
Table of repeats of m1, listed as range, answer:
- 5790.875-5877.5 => 15.4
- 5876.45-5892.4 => 16.2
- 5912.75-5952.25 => 14.7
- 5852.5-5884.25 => 15.9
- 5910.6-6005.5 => 14.9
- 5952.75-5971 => 15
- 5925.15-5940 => 14.5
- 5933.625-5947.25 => 14.5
